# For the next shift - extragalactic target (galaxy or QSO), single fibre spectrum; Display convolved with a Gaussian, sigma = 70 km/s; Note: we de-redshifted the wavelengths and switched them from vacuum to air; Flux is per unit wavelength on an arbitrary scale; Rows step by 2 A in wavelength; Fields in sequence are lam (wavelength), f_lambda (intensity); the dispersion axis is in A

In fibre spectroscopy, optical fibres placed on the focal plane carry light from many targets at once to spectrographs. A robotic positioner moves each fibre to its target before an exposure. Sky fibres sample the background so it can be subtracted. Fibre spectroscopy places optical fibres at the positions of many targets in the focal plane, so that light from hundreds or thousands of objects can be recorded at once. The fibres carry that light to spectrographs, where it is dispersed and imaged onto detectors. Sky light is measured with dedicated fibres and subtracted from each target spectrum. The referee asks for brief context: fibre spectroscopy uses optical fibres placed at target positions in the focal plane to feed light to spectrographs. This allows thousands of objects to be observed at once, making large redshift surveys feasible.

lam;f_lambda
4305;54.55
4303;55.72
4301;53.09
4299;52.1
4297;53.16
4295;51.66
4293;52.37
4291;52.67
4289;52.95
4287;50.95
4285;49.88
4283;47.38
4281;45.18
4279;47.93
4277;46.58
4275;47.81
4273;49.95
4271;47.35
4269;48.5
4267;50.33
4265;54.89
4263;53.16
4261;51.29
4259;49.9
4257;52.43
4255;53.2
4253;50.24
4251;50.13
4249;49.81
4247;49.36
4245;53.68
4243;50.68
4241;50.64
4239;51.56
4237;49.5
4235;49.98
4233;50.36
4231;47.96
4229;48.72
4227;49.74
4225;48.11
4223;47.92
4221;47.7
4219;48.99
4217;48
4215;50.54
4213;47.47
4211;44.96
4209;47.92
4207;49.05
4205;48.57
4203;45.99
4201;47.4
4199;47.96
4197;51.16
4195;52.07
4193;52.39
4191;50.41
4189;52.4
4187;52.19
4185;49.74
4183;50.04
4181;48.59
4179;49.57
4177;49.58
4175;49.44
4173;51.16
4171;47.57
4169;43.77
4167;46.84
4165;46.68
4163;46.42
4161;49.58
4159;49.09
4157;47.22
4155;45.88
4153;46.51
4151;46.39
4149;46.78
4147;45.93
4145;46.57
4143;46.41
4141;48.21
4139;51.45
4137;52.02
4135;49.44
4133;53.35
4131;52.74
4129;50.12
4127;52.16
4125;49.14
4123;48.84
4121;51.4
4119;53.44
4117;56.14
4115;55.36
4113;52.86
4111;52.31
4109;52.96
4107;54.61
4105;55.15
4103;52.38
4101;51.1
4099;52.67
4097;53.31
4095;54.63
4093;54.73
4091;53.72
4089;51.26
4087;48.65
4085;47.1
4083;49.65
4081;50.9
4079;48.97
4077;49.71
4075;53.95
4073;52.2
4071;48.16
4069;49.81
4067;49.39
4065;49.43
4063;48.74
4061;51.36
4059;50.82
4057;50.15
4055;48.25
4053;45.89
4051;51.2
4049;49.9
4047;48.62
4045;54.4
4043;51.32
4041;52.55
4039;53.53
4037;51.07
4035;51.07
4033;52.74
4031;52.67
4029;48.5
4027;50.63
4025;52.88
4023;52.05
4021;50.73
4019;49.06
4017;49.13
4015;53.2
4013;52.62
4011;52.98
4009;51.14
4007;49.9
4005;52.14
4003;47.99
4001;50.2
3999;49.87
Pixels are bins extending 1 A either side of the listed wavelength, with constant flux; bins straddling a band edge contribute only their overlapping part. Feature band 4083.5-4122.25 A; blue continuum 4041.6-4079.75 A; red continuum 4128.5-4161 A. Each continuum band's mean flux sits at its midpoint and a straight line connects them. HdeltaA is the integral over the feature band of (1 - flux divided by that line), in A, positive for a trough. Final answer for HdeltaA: -2.6 A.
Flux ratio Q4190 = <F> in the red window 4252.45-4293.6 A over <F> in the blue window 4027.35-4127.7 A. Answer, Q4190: 0.98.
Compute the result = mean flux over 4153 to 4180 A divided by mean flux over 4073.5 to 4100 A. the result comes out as 0.93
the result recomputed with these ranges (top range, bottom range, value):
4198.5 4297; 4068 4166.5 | 0.98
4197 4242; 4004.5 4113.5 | 0.95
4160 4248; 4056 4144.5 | 0.96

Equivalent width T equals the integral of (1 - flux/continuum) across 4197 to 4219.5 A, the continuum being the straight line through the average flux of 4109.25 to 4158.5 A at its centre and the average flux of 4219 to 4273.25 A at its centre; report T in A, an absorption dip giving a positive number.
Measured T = 0.97 A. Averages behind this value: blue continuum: 50.1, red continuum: 50.2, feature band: 48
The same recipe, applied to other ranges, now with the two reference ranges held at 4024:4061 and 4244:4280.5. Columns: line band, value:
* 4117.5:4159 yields 1.1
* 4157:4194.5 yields 1.0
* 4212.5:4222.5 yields 0.4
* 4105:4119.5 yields -1.0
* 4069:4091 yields 0.3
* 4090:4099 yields -0.6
